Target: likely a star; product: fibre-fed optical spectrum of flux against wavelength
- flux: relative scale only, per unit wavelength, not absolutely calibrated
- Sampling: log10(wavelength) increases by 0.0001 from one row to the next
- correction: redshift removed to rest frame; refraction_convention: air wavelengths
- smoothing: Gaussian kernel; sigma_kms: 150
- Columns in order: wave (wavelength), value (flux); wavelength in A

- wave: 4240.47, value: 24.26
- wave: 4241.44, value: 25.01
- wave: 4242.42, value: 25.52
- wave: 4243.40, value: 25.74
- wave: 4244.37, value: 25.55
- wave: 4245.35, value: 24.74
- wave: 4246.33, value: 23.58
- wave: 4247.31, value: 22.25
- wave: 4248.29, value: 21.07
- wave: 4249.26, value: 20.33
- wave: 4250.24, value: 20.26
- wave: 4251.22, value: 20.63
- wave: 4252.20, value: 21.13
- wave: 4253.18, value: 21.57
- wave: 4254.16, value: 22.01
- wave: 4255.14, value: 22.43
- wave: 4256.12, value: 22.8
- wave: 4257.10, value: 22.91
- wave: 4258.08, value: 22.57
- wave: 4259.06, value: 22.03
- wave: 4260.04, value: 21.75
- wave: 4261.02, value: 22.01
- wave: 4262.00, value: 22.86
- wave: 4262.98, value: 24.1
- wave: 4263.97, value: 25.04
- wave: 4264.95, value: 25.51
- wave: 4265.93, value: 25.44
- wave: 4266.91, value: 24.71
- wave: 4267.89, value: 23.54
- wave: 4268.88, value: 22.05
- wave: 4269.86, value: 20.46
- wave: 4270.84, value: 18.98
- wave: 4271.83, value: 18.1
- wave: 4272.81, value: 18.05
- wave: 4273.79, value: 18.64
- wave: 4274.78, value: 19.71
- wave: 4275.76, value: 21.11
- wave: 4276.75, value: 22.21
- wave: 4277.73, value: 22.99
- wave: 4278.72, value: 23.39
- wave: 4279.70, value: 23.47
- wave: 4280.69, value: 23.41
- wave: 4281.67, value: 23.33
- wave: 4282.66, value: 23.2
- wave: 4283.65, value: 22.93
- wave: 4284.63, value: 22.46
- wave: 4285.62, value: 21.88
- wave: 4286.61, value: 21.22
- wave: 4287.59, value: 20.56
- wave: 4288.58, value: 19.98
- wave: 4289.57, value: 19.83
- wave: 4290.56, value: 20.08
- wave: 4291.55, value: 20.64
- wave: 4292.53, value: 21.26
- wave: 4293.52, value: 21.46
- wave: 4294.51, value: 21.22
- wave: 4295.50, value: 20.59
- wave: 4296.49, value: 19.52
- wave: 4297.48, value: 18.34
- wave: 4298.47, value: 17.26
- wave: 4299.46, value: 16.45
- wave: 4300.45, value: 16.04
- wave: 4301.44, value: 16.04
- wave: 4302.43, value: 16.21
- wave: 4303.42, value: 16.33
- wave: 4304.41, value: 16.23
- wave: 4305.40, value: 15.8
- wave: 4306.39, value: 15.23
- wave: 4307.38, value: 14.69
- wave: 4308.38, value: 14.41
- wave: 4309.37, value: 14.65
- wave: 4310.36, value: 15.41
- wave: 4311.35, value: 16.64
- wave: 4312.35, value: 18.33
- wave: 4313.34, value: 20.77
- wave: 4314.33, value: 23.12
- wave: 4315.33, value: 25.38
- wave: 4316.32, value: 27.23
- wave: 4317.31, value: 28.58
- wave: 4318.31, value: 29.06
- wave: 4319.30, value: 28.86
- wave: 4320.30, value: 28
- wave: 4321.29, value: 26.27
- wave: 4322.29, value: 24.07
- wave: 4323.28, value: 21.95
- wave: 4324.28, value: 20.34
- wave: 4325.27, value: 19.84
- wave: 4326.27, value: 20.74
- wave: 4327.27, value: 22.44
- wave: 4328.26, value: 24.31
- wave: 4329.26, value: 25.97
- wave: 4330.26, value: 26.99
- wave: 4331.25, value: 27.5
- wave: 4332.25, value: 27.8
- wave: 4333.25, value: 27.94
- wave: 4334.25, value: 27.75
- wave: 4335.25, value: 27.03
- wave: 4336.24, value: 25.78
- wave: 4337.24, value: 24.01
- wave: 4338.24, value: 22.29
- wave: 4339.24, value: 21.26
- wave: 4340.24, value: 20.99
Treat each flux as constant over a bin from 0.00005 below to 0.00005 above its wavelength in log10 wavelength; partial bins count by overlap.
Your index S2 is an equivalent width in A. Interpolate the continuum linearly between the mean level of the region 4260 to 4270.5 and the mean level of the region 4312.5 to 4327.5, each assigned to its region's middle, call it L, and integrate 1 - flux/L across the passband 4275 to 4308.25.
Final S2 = 5.6 A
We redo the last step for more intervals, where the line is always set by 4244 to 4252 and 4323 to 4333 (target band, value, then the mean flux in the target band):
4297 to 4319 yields 4.4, 18.8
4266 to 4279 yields 0.9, 21.2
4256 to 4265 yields -0.2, 23.1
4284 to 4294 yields 0.9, 21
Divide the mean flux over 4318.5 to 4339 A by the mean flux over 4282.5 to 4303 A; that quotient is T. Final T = 1.26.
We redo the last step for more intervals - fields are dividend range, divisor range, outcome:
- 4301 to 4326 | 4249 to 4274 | 0.94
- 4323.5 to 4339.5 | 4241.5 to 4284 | 1.09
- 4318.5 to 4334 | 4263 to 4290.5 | 1.14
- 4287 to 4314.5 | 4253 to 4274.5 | 0.82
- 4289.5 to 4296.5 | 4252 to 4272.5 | 0.92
